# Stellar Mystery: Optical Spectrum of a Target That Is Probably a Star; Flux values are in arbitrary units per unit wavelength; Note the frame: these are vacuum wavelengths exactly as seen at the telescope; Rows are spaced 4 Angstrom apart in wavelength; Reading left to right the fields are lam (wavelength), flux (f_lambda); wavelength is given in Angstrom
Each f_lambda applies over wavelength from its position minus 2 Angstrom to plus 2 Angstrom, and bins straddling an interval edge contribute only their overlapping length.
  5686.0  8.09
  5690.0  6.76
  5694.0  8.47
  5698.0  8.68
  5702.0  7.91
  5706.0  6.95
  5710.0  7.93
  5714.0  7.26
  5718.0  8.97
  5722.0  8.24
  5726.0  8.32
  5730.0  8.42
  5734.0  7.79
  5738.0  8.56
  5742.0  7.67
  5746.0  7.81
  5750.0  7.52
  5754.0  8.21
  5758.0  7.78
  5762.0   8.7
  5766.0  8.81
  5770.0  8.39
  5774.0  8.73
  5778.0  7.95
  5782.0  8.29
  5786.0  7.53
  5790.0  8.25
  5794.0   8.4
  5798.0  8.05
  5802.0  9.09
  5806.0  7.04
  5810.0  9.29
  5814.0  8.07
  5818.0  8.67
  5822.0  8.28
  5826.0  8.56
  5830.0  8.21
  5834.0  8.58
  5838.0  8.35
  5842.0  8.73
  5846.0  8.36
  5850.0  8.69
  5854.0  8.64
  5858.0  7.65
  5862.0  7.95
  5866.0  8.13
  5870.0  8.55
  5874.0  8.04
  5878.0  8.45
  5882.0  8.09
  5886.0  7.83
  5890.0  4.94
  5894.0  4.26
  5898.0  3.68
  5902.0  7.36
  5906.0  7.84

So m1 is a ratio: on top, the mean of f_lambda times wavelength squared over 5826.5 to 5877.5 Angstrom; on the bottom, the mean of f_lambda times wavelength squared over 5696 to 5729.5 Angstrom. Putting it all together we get 1.09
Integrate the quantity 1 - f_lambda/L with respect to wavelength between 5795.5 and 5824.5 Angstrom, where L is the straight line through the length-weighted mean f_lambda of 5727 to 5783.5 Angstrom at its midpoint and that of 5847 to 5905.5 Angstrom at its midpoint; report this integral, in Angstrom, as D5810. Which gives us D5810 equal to -2.1 Angstrom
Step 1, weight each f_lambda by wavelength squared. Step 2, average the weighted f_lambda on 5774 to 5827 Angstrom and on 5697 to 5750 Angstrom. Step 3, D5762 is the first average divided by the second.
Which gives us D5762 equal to 1.1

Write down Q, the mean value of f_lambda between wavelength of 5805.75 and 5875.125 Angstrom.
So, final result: 8.36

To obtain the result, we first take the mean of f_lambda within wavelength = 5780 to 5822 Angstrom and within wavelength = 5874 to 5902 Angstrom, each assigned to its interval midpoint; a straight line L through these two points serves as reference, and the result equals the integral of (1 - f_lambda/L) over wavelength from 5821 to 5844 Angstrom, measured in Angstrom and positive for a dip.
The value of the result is -2.6 Angstrom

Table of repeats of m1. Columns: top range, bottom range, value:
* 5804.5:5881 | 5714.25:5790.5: 1.05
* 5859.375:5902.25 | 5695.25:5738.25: 0.92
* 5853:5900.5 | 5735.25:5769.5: 0.92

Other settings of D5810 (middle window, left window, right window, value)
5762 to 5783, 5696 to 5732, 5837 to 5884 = -0.8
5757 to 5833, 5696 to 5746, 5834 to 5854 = 0.2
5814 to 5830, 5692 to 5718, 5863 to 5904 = -2.4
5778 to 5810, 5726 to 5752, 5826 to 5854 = 0.4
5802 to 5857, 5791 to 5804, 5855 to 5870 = -1.1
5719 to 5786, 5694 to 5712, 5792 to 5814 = -0.4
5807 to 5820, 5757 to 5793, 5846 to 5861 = -0.4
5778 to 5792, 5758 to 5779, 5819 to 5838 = 0.7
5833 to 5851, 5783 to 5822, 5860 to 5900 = -2.2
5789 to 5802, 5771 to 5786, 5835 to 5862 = -0.2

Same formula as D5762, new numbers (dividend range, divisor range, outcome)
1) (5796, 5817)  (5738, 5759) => 1.08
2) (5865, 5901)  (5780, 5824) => 0.85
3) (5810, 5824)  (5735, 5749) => 1.09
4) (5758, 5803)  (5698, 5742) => 1.06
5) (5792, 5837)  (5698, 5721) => 1.10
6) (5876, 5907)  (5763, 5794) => 0.82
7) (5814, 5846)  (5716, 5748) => 1.06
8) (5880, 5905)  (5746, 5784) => 0.77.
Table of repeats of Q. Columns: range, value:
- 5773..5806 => 8.2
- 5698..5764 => 8.02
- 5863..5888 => 8.17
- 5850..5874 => 8.21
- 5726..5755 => 8.01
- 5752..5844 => 8.35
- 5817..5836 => 8.45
